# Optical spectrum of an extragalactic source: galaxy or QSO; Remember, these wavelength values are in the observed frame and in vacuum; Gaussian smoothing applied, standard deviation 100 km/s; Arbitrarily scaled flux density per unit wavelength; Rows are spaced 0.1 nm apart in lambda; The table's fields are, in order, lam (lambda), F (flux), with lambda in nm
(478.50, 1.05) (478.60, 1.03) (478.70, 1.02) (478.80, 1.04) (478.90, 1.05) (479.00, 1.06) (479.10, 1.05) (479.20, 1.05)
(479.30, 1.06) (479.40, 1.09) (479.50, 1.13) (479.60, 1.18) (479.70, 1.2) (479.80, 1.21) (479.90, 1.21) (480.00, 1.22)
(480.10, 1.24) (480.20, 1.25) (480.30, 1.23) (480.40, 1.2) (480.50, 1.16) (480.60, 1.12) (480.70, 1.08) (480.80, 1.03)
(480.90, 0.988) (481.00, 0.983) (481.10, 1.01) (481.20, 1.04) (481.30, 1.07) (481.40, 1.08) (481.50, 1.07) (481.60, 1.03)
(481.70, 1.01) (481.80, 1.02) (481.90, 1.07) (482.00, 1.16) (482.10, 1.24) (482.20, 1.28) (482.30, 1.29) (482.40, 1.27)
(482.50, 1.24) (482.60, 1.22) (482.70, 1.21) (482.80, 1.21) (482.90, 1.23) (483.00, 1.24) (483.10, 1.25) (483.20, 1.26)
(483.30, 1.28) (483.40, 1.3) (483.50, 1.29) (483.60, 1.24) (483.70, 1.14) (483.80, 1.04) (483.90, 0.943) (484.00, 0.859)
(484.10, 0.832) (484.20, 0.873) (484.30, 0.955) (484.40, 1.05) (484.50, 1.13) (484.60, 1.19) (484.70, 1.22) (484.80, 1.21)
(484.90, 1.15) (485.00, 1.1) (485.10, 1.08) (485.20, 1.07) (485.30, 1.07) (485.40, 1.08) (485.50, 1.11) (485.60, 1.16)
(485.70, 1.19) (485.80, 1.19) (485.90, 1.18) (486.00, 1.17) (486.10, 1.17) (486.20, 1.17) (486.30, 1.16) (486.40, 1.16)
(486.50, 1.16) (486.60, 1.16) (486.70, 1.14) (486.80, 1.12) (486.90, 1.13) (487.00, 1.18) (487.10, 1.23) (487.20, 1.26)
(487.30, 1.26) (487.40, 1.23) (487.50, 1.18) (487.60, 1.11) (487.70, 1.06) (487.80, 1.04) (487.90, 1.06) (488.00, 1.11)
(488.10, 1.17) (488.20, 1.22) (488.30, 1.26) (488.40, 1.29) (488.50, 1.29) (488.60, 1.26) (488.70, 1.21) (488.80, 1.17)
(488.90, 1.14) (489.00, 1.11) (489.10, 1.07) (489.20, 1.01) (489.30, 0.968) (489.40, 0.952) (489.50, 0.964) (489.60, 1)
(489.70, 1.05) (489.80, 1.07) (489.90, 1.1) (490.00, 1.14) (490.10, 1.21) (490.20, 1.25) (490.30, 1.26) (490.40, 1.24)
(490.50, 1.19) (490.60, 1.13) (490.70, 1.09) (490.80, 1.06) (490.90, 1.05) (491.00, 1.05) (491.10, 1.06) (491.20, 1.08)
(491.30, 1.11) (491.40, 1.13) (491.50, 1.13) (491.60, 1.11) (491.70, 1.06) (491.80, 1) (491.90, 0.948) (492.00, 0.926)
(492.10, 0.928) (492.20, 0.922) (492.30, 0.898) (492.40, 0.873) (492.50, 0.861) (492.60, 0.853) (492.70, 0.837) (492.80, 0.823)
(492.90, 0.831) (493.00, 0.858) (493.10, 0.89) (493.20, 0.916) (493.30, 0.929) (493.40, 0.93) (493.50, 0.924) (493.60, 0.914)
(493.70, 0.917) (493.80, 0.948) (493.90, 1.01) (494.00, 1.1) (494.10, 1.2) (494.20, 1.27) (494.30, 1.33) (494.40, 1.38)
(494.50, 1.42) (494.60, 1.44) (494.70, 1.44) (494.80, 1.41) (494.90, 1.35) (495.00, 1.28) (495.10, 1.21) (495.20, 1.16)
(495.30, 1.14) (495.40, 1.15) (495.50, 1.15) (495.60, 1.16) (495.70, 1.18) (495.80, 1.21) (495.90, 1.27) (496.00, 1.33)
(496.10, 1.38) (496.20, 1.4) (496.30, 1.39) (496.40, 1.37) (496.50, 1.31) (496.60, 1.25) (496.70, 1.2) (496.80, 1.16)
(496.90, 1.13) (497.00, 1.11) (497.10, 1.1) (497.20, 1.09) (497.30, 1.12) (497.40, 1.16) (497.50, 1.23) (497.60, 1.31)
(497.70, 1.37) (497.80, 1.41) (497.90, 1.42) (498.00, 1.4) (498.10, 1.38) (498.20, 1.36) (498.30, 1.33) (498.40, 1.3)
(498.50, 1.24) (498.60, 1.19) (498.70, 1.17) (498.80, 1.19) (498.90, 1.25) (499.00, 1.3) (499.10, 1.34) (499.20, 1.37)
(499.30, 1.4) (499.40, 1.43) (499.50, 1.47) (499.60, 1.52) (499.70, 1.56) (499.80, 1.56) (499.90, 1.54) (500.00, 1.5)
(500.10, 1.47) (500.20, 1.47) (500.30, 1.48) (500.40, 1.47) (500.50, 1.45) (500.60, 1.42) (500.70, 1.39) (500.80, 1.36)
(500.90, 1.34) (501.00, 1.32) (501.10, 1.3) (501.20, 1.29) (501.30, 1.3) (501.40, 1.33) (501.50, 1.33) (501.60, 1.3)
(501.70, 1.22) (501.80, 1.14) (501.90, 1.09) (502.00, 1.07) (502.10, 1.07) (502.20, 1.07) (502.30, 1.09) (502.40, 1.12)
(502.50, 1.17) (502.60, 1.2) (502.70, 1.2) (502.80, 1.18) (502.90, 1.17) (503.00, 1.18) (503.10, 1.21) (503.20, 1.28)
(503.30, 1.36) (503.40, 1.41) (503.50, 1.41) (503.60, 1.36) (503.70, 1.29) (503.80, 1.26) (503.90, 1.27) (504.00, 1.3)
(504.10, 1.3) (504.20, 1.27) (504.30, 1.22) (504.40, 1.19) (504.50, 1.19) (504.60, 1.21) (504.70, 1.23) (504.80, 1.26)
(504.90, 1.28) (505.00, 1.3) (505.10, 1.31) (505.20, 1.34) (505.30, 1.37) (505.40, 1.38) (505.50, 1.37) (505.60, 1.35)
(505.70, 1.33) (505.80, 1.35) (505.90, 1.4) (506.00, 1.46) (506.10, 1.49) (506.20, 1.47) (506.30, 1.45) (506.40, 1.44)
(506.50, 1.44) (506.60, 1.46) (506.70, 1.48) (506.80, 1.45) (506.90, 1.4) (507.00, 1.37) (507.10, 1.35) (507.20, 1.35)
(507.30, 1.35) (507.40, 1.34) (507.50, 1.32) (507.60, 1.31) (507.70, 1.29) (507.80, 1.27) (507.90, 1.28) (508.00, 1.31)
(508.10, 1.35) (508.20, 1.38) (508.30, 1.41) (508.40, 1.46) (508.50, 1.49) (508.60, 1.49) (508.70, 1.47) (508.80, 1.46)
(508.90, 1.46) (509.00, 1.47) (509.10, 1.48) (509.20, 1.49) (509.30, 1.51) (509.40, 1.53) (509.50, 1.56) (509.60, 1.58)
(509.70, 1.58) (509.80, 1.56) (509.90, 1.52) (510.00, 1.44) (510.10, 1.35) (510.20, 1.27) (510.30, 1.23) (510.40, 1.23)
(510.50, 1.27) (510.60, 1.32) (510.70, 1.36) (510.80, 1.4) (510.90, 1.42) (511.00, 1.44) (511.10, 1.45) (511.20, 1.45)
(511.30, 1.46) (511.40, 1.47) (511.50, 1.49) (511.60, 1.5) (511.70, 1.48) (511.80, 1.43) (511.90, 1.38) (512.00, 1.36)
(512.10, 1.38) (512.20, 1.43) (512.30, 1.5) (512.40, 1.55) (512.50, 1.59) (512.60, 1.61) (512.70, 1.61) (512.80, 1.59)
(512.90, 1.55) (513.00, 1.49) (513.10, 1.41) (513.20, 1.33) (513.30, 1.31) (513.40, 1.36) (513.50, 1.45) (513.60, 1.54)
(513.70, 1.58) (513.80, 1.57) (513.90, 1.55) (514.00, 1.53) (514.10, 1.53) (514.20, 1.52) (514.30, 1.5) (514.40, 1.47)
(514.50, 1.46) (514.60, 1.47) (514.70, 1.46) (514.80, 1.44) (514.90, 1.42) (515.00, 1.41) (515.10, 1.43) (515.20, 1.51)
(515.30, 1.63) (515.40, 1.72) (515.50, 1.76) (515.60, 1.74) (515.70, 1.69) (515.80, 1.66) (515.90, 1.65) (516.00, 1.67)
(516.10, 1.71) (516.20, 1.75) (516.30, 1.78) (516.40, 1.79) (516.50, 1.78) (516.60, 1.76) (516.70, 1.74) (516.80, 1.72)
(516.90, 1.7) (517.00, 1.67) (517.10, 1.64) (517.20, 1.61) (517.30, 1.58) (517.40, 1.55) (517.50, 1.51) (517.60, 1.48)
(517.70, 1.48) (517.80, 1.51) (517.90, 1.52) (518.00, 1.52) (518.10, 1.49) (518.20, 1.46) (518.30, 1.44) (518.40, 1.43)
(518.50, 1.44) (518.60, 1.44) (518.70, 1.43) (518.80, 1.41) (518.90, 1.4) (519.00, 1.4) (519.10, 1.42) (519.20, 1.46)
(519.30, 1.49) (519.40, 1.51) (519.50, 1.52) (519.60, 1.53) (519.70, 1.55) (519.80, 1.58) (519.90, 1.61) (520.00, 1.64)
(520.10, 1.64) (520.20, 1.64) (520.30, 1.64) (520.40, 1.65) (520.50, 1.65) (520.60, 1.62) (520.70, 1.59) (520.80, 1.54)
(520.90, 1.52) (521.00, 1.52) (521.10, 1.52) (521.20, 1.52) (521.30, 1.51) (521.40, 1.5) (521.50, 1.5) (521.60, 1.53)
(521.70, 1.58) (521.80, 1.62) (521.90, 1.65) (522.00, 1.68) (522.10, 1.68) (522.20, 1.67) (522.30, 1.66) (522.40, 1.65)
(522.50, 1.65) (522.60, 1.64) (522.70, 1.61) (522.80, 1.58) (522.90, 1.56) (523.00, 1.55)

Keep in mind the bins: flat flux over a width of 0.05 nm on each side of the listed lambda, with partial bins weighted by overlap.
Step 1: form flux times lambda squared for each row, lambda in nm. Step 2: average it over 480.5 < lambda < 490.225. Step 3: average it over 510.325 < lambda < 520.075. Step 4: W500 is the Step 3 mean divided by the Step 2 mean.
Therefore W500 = 1.51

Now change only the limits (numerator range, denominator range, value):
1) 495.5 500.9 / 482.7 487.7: 1.22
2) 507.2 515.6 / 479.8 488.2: 1.42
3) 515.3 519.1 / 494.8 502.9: 1.33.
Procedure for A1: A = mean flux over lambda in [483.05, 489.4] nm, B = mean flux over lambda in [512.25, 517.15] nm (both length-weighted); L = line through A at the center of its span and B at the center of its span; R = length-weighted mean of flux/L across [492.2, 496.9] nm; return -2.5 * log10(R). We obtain 0.12 mag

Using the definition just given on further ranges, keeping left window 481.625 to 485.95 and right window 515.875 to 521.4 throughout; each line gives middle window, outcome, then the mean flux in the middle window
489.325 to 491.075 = 0.109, 1.1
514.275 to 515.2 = 0.050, 1.45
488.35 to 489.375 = 0.052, 1.15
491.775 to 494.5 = 0.272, 0.979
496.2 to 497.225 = 0.066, 1.22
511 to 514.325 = 0.009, 1.48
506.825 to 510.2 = 0.018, 1.42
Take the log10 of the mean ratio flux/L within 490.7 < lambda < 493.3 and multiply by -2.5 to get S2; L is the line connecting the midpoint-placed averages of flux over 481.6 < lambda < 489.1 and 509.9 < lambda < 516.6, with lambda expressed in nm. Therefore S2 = 0.26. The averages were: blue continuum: 1.15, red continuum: 1.5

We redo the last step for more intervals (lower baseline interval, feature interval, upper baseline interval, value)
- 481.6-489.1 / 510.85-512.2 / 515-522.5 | 0.038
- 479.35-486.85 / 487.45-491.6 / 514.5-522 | 0.087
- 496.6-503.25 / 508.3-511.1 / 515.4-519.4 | 0.011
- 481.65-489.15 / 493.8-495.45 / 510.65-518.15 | 0.016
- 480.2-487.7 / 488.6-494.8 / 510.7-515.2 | 0.154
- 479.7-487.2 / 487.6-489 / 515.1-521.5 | 0.028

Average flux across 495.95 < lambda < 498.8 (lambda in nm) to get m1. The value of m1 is 1.27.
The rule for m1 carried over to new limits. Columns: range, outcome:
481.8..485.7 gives 1.14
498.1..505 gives 1.3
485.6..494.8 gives 1.1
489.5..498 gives 1.13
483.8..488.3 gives 1.12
